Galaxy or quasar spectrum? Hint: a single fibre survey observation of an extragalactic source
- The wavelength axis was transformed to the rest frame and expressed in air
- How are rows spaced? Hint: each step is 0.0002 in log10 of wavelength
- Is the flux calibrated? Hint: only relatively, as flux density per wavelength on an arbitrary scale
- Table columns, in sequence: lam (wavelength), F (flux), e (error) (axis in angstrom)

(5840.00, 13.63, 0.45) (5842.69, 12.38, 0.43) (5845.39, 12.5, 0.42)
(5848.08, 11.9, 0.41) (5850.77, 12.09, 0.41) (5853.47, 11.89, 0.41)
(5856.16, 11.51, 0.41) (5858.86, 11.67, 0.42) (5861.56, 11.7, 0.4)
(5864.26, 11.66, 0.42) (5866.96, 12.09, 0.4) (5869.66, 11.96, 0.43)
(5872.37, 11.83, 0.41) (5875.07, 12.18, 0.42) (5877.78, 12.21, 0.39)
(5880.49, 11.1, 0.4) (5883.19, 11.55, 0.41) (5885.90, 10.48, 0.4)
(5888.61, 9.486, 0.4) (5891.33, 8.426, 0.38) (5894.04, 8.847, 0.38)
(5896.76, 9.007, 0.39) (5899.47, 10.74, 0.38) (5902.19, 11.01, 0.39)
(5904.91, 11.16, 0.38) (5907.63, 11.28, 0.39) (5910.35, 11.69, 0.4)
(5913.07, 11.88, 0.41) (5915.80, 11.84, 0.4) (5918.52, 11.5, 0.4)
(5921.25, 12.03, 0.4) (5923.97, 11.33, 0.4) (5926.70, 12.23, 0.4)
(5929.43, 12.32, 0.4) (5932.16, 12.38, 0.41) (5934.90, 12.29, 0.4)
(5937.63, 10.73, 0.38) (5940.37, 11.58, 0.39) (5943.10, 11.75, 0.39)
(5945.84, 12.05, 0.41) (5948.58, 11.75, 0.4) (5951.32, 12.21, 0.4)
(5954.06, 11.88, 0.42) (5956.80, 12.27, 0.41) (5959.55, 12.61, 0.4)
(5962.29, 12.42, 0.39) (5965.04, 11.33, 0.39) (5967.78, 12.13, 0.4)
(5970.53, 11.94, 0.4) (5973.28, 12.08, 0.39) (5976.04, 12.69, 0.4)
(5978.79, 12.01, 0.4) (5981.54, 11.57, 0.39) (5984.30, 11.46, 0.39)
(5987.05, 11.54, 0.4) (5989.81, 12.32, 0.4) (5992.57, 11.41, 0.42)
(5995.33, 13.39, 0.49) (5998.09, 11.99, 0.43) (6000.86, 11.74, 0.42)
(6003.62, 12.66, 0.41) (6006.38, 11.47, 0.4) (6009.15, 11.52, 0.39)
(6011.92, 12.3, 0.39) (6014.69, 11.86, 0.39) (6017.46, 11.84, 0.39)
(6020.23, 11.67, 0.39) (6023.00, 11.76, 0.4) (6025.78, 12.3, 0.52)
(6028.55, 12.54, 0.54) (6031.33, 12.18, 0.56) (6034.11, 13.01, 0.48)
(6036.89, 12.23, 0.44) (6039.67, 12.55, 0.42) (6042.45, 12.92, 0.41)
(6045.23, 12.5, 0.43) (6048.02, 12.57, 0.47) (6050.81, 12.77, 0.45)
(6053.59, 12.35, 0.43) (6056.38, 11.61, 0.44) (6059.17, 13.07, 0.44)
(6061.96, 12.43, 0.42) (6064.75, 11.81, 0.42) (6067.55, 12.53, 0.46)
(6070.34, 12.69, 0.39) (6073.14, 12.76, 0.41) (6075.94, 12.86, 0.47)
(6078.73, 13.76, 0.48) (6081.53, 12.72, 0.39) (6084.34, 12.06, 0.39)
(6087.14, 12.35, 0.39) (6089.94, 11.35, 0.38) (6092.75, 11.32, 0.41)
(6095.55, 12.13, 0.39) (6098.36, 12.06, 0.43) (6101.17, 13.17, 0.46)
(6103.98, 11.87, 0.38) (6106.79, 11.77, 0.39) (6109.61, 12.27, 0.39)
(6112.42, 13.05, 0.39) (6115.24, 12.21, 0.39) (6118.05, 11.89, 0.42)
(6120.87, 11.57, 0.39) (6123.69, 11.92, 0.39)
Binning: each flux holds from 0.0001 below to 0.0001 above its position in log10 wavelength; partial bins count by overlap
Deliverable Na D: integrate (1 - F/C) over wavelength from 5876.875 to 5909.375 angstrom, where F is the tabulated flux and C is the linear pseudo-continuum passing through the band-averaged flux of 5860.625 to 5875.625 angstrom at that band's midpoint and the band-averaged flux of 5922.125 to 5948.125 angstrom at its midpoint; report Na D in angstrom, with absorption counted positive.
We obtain 4.0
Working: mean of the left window 11.9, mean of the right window 11.9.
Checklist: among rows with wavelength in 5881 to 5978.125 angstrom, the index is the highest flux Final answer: 12.69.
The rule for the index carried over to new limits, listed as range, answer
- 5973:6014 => 13.39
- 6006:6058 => 13.01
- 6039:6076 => 13.07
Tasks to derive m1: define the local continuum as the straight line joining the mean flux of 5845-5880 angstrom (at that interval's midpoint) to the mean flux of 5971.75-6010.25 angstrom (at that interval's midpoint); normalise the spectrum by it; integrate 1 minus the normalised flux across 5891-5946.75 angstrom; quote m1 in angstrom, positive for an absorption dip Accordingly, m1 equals 3.0 angstrom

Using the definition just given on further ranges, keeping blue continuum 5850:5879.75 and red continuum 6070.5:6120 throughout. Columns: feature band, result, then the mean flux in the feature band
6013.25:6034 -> 0.17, 12.1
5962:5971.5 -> 0.13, 11.9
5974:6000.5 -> 0.18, 12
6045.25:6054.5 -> -0.25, 12.6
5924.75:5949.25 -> 0.25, 11.9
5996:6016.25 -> 0.28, 12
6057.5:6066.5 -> -0.11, 12.4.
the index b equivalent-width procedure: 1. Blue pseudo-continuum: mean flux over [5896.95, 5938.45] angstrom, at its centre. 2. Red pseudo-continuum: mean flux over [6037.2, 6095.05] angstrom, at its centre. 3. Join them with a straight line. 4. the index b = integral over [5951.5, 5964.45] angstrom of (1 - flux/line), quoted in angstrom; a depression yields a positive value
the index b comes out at -0.47 angstrom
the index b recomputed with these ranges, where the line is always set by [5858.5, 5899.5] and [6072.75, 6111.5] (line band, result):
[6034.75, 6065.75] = -1.08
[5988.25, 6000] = -0.57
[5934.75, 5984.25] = -2.13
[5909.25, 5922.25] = -0.72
